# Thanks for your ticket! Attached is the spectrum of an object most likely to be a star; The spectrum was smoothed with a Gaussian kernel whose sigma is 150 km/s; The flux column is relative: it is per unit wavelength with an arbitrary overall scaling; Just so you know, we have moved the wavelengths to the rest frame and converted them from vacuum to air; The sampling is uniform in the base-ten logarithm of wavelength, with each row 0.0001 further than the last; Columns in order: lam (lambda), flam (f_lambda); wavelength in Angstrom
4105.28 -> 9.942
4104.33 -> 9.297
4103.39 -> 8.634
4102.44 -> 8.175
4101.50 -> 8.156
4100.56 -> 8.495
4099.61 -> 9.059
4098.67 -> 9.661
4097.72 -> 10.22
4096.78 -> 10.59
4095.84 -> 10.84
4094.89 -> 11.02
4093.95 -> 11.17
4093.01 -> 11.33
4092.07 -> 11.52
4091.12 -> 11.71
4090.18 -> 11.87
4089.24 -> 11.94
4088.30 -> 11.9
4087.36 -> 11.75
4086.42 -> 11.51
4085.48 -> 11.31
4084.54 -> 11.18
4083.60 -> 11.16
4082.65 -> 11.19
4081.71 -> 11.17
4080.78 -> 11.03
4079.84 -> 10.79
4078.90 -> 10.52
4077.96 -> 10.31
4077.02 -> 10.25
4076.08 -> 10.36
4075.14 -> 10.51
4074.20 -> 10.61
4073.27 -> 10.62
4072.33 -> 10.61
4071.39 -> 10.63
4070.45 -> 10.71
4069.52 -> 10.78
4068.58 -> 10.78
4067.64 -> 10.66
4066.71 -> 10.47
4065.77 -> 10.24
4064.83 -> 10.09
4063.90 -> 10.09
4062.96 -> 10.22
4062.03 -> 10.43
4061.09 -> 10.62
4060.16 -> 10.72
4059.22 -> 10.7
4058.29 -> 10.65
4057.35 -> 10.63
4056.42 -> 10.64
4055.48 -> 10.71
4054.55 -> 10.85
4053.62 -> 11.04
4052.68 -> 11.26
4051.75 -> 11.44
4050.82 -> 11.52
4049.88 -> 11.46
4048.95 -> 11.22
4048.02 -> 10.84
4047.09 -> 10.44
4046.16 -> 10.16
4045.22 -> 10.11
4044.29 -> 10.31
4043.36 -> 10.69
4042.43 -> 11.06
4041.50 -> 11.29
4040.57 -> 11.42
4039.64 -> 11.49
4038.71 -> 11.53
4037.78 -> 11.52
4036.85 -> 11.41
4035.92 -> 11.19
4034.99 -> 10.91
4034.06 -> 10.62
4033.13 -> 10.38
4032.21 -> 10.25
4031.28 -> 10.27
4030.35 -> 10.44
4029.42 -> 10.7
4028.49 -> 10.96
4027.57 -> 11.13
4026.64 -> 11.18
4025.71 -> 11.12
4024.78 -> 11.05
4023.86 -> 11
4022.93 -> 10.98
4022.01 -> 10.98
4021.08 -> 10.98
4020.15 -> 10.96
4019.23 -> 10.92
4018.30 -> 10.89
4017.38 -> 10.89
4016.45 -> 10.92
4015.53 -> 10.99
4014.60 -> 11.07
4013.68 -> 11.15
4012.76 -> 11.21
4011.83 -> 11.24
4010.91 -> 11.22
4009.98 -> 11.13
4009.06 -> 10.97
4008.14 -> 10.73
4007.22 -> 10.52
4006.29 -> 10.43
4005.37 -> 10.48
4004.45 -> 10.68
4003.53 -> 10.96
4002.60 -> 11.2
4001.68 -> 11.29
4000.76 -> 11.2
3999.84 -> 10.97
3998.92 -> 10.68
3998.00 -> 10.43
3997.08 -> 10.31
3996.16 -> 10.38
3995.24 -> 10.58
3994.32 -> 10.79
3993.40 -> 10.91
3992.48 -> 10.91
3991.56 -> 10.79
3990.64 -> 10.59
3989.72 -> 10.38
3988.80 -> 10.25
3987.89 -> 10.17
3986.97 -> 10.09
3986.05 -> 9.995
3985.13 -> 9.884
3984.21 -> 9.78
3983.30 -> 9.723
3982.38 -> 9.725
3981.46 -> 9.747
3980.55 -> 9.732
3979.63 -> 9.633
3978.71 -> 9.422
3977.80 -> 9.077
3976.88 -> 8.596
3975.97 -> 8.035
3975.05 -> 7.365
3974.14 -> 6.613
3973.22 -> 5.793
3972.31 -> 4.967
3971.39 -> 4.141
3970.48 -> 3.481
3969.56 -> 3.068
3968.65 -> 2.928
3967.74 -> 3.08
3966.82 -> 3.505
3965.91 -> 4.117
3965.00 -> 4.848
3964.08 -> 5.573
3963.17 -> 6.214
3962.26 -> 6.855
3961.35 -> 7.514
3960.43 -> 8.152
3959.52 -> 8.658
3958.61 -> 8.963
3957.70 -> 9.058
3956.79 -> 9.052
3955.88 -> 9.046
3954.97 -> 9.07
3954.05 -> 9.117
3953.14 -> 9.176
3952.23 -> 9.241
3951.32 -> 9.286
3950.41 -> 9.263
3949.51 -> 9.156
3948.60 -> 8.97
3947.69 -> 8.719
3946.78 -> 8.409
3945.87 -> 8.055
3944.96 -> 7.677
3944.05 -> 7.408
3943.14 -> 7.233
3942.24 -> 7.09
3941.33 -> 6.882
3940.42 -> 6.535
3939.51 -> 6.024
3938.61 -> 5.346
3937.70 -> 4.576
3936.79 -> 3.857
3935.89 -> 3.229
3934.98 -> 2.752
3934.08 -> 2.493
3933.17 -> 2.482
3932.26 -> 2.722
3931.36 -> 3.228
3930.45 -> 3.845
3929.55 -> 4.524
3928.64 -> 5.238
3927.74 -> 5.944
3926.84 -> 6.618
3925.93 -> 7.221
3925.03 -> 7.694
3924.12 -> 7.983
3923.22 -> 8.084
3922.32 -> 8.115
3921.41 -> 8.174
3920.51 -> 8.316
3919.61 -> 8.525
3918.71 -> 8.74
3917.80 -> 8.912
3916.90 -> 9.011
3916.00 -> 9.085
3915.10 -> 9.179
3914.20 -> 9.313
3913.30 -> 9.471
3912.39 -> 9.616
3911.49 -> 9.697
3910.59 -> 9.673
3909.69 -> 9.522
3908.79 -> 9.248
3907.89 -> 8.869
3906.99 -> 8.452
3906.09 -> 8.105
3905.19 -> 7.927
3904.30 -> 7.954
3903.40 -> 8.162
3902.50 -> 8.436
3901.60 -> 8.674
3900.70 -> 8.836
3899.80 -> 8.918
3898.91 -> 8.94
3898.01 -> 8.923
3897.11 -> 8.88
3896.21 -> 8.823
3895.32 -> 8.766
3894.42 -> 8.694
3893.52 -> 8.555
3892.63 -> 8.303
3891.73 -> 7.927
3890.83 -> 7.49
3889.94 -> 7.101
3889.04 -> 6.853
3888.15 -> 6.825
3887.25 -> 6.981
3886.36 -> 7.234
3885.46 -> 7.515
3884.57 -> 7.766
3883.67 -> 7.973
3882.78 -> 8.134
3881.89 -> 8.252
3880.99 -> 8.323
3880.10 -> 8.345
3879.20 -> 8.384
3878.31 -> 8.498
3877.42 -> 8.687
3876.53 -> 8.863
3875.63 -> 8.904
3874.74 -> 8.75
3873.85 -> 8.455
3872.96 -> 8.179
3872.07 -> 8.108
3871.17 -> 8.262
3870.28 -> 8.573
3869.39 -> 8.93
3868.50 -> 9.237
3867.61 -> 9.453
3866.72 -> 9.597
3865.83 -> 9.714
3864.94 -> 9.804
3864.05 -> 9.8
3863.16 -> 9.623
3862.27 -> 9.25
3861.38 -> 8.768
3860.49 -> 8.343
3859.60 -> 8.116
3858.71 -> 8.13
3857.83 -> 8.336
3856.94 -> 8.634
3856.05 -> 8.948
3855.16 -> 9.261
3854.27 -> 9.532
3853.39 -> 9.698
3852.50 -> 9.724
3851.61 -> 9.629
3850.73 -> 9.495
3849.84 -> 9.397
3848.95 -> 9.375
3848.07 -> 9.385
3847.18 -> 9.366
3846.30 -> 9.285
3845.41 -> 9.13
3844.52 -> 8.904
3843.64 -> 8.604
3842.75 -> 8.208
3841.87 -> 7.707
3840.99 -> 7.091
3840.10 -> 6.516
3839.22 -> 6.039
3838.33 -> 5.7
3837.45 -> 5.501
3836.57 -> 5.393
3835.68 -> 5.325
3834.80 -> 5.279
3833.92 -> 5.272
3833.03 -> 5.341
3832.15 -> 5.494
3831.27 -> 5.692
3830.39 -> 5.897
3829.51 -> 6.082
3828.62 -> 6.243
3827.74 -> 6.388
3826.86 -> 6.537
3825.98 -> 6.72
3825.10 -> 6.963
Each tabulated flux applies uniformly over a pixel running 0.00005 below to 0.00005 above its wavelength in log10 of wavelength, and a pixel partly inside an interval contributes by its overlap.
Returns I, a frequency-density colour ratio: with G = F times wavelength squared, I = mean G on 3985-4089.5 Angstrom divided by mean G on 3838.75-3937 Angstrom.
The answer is 1.45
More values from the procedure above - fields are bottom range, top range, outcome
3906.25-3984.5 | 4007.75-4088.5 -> 1.58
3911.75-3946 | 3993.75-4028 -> 1.72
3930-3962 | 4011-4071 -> 1.64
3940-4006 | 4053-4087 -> 1.32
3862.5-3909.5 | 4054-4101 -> 1.40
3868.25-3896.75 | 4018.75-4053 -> 1.45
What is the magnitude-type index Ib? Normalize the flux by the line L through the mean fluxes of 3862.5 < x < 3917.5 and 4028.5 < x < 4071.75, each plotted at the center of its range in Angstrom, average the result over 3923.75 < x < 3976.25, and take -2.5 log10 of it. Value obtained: 0.43 mag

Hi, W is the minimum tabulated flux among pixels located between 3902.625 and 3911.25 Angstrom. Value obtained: 7.927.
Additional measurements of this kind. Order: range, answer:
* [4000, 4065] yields 10.09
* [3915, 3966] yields 2.482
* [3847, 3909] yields 6.825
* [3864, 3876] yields 8.108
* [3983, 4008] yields 9.723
